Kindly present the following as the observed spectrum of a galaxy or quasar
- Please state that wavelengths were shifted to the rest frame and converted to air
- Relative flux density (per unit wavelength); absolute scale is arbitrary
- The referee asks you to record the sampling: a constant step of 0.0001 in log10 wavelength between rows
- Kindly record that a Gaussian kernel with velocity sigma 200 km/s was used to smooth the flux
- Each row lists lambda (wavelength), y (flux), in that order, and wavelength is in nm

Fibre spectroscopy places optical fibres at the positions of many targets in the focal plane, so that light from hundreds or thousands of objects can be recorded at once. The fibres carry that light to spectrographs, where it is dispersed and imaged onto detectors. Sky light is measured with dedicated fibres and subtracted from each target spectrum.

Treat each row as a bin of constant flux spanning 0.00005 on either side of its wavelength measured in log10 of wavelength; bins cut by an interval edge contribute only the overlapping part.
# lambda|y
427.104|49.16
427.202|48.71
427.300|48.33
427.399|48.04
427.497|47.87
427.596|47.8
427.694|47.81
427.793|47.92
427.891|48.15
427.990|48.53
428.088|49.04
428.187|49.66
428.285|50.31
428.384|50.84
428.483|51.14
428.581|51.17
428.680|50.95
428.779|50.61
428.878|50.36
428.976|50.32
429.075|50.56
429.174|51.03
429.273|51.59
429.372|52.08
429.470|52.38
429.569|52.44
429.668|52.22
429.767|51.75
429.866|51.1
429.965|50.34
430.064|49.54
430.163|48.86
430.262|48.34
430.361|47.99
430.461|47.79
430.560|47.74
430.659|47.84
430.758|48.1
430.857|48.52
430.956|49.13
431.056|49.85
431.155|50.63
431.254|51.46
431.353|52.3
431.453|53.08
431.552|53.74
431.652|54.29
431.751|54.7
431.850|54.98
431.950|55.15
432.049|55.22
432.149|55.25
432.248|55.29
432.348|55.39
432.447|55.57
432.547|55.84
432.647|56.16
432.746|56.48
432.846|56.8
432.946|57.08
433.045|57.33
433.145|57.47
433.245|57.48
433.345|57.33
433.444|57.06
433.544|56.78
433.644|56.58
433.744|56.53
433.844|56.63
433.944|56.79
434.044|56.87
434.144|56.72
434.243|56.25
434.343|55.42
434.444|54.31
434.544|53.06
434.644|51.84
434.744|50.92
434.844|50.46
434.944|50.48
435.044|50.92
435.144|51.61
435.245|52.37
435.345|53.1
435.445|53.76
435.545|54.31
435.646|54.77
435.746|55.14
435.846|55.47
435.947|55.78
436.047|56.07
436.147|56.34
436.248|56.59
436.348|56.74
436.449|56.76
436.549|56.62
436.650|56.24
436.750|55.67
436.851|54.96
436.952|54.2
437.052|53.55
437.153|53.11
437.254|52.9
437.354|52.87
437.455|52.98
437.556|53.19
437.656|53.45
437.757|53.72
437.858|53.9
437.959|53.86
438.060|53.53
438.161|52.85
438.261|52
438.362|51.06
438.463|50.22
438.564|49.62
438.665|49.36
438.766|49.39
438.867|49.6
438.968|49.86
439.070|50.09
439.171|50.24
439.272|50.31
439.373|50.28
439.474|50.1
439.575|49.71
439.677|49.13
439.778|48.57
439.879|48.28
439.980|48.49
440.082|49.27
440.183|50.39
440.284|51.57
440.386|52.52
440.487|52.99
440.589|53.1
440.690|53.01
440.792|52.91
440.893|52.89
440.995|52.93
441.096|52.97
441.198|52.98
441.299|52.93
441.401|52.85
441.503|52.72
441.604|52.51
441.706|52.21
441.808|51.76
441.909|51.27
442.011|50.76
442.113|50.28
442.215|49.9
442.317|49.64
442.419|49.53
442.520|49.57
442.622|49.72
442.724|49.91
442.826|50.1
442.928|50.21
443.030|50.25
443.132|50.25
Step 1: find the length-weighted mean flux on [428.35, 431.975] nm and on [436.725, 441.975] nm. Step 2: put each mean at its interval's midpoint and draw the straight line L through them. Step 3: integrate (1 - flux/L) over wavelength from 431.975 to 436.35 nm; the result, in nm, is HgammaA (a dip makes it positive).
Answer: -0.33 nm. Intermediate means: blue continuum 50.9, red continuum 51.8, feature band 55.2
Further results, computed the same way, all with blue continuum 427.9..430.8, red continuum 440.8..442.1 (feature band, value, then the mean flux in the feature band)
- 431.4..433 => -0.15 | 55.3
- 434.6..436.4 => -0.09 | 53.7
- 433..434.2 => -0.14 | 57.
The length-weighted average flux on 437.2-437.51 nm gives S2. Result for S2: 52.9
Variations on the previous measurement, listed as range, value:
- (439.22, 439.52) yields 50.3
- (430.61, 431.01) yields 48.4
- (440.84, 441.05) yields 53.1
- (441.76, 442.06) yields 51.3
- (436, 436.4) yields 56.4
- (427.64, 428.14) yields 48.3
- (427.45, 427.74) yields 47.8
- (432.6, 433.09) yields 56.8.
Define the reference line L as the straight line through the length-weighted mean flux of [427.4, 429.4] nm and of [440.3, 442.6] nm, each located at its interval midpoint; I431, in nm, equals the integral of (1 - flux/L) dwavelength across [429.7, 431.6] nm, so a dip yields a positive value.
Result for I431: 0.01 nm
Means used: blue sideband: 49.8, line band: 49.9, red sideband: 51.9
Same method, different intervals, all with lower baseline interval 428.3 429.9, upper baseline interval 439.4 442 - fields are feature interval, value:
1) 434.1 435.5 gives -0.042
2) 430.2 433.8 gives -0.163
